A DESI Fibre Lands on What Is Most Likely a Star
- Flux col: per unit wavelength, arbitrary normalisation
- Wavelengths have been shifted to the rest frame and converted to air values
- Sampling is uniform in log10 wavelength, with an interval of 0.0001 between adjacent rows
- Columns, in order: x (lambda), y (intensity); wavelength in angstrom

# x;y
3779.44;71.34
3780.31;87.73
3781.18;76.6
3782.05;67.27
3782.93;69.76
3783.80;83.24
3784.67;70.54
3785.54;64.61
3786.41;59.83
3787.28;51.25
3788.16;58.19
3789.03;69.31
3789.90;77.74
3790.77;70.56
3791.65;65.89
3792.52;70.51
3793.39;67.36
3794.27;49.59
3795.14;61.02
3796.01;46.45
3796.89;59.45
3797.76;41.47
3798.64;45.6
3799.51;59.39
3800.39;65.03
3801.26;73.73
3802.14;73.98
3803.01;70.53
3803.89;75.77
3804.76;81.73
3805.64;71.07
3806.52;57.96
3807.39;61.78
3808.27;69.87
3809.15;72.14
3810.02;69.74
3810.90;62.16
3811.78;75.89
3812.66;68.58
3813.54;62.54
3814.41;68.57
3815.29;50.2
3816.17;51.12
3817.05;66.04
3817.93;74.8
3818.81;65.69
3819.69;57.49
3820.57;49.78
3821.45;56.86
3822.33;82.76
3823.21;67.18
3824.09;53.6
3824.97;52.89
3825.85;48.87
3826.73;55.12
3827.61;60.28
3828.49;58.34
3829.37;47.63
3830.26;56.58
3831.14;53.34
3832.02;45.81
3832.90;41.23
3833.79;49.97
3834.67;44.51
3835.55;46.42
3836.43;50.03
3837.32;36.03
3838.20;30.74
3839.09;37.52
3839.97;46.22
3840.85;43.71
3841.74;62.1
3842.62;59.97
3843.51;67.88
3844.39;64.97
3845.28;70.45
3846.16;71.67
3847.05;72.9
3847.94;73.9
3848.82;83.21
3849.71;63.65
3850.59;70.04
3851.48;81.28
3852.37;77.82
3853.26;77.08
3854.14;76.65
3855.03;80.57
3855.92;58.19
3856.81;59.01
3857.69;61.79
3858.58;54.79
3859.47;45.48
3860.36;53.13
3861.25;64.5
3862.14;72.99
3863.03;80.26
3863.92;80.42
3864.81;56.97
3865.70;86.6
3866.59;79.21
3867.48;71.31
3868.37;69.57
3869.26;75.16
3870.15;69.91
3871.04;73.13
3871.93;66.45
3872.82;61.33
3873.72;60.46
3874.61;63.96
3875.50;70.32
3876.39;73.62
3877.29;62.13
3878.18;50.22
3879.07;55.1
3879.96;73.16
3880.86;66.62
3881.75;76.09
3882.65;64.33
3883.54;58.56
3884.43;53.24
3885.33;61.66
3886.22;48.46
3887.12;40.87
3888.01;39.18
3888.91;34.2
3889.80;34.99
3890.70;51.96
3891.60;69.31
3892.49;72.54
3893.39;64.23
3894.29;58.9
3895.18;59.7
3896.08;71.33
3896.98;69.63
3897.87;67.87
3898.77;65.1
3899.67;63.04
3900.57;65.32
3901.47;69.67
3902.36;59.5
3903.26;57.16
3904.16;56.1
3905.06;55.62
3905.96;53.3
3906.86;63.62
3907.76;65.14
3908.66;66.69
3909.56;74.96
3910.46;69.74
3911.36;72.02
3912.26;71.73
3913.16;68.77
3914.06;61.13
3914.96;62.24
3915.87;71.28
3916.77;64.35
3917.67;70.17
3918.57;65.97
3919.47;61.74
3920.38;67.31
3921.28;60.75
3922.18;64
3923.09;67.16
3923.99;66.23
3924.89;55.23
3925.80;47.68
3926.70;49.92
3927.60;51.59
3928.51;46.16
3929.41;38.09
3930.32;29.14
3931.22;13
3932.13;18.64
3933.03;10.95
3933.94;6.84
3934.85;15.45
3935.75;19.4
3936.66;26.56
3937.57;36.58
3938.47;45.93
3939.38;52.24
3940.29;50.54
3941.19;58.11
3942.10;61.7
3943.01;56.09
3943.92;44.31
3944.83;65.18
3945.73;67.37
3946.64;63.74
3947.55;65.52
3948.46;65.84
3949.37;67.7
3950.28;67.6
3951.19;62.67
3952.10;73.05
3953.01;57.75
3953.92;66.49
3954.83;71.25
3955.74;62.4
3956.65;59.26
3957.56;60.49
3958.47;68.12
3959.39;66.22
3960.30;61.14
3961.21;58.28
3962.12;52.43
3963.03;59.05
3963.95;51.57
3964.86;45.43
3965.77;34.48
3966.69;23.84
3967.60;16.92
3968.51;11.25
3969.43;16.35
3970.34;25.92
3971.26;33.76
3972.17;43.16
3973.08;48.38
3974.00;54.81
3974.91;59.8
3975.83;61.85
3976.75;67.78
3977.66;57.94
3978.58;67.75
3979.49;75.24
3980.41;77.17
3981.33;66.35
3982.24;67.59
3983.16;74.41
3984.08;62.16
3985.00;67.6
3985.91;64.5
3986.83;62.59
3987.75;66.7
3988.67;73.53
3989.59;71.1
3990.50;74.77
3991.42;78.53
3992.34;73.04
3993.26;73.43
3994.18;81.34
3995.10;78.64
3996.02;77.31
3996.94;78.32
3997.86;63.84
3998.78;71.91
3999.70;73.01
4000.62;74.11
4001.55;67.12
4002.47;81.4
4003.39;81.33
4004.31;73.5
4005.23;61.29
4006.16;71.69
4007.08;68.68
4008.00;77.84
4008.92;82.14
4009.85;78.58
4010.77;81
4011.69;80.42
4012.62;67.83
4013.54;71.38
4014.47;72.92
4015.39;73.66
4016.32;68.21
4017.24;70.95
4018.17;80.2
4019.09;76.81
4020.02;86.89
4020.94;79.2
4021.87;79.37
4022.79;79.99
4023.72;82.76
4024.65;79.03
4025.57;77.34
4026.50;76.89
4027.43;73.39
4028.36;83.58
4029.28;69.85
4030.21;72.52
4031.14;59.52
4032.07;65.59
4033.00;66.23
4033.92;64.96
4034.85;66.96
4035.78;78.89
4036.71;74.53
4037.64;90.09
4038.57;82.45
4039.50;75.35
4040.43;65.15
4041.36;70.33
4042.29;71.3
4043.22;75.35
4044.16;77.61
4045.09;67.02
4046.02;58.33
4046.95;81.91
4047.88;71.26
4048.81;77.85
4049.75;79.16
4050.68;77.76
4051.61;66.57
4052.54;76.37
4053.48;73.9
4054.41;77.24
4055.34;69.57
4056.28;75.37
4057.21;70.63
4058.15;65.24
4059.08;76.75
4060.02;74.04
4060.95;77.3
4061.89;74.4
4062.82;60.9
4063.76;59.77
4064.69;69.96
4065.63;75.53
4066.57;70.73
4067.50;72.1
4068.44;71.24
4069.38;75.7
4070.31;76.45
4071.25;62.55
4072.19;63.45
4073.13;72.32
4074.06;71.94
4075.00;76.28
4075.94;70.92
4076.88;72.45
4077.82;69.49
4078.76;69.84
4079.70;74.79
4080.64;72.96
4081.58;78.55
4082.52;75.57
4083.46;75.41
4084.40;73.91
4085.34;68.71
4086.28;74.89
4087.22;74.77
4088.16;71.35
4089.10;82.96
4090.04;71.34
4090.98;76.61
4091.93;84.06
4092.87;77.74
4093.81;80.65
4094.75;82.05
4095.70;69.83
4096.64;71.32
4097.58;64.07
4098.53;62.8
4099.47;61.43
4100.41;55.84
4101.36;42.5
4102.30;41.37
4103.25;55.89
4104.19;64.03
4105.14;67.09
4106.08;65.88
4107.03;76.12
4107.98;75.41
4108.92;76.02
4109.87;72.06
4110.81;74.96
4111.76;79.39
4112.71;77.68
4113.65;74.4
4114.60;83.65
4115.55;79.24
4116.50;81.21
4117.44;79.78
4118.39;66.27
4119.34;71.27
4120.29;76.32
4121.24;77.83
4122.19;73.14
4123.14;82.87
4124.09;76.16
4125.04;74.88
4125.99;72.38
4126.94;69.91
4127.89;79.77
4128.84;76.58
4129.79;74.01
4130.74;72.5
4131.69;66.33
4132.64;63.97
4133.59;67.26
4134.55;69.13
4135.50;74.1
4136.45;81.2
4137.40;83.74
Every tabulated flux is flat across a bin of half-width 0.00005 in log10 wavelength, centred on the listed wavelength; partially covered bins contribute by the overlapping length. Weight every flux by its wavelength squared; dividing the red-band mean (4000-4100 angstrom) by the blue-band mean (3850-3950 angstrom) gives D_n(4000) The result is 1.34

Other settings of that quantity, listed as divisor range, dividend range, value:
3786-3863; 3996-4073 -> 1.33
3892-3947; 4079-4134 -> 1.44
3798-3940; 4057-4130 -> 1.36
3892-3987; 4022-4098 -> 1.40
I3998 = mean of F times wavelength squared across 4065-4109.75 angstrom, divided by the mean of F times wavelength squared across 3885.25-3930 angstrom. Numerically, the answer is 1.28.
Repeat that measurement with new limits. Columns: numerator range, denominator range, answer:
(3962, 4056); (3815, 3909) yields 1.20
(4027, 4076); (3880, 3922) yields 1.25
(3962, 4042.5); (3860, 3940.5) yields 1.23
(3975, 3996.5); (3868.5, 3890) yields 1.23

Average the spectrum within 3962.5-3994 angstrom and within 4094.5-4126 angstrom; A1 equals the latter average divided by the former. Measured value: 1.3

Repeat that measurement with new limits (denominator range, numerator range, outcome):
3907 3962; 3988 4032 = 1.35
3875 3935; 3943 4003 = 1.07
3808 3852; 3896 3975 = 0.90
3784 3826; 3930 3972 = 0.73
